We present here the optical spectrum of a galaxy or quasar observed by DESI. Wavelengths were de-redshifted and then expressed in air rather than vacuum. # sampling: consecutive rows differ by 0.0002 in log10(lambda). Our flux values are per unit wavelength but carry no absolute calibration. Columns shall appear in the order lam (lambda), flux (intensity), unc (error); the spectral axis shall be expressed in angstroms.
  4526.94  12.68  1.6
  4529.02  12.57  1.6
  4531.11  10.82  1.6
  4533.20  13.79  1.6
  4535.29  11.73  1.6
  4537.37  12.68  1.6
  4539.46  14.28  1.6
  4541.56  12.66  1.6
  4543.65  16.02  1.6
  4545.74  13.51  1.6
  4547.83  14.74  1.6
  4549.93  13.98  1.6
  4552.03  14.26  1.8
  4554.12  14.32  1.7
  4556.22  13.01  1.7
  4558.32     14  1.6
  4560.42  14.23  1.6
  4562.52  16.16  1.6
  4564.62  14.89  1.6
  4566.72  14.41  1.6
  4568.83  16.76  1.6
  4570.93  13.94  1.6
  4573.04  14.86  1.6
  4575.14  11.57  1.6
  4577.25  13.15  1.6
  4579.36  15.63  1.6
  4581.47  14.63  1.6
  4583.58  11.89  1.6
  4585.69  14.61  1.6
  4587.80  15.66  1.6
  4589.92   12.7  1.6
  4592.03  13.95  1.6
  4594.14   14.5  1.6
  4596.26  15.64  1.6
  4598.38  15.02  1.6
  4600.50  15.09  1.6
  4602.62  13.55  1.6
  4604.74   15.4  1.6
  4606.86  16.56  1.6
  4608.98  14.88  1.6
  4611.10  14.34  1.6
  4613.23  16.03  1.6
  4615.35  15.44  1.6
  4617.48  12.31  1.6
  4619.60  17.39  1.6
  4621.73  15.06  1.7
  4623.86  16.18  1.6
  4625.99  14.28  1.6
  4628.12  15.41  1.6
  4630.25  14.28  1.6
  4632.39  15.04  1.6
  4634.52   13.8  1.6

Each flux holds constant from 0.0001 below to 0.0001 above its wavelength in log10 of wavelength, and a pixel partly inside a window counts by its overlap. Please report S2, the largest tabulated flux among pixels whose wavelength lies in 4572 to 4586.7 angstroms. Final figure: 15.63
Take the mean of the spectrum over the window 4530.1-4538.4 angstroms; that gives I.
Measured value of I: 12.3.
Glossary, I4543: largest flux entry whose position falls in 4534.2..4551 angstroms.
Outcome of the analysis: 16.02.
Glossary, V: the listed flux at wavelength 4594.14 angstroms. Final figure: 14.5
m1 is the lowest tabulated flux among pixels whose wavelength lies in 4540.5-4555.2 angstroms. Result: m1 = 12.66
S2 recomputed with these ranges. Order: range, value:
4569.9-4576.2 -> 14.86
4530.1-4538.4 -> 13.79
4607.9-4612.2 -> 14.88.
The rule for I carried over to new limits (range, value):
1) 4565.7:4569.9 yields 15.6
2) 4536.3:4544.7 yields 13.9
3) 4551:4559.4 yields 13.9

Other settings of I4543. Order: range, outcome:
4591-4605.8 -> 15.64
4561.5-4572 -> 16.76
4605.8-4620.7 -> 17.39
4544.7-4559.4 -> 14.74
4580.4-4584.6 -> 14.63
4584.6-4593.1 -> 15.66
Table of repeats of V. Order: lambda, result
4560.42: 14.23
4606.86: 16.56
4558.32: 14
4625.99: 14.28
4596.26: 15.64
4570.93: 13.94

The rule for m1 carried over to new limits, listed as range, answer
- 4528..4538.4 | 10.82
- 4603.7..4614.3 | 14.34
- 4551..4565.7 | 13.01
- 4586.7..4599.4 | 12.7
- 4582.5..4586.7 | 11.89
